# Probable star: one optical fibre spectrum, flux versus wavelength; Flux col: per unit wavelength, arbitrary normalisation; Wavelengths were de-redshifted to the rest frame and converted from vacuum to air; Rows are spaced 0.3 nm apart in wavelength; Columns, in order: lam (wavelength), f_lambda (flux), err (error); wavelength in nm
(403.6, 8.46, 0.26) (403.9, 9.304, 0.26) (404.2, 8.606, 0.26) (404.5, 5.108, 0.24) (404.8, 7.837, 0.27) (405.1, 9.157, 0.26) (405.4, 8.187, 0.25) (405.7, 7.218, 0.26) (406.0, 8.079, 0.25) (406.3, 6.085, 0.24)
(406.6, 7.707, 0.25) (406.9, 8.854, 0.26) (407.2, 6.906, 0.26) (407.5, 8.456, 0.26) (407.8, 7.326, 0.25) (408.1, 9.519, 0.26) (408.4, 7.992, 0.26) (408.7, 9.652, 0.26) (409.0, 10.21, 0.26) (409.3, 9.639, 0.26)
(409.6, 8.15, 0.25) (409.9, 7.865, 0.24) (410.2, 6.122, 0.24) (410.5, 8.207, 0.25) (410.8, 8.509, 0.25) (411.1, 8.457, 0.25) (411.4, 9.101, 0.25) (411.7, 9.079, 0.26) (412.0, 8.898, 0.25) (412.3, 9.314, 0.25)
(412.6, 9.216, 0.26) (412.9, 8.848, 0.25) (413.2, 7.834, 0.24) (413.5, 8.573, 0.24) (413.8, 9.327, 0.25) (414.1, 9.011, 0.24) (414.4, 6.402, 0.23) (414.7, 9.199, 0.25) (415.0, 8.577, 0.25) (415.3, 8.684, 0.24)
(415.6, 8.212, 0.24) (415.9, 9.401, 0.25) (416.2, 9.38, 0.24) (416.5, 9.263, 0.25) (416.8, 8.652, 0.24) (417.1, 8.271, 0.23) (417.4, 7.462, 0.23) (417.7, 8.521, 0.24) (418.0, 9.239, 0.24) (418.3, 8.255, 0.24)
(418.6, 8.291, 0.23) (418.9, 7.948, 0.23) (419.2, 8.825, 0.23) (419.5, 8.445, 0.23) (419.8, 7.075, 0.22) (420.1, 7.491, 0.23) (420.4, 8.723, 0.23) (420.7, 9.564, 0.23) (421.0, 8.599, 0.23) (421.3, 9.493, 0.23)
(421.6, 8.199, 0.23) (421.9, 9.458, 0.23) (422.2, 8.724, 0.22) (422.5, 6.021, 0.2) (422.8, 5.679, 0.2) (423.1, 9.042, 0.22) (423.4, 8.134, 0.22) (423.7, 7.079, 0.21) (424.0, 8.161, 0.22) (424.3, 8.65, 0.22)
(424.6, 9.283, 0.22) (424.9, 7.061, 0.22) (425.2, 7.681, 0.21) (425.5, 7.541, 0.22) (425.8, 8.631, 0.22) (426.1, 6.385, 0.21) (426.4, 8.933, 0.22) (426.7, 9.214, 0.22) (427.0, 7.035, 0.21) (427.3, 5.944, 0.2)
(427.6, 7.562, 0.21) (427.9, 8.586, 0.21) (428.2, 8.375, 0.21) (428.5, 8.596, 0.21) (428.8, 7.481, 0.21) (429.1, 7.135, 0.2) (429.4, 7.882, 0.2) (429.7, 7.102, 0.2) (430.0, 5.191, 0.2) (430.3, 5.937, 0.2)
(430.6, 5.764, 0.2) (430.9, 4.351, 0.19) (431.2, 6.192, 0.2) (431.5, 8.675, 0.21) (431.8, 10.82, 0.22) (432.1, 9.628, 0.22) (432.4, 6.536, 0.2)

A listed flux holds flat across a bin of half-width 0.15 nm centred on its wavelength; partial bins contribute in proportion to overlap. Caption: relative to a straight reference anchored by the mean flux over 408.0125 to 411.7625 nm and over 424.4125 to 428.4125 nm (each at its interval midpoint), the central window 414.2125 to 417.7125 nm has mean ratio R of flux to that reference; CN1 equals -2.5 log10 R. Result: -0.020 mag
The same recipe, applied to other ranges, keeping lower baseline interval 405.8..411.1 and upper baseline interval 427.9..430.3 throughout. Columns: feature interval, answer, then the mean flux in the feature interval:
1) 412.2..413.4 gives -0.10 mag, 8.77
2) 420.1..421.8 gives -0.15 mag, 8.81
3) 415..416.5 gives -0.13 mag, 8.92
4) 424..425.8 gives -0.08 mag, 8.1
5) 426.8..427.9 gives 0.04 mag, 7.19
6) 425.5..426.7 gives -0.08 mag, 8.08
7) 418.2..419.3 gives -0.07 mag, 8.31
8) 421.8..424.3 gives -0.03 mag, 7.81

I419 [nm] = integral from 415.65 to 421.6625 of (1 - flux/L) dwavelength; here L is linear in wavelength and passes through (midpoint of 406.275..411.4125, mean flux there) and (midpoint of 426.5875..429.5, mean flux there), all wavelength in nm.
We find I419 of -0.40 nm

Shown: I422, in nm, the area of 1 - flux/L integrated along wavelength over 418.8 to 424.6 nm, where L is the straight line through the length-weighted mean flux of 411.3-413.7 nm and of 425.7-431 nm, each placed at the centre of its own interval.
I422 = -0.21 nm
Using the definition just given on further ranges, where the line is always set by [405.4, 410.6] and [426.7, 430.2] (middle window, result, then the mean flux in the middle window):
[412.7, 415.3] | -0.193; 8.5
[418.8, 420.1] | -0.048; 8.01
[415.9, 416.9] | -0.171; 9.17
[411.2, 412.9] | -0.234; 9.08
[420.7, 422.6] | -0.229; 8.57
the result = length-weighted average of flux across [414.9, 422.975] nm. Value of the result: 8.39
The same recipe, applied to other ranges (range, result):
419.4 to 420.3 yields 7.69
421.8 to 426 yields 7.9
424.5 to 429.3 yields 7.83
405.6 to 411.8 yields 8.25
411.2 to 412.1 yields 9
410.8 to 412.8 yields 8.97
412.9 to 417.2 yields 8.64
